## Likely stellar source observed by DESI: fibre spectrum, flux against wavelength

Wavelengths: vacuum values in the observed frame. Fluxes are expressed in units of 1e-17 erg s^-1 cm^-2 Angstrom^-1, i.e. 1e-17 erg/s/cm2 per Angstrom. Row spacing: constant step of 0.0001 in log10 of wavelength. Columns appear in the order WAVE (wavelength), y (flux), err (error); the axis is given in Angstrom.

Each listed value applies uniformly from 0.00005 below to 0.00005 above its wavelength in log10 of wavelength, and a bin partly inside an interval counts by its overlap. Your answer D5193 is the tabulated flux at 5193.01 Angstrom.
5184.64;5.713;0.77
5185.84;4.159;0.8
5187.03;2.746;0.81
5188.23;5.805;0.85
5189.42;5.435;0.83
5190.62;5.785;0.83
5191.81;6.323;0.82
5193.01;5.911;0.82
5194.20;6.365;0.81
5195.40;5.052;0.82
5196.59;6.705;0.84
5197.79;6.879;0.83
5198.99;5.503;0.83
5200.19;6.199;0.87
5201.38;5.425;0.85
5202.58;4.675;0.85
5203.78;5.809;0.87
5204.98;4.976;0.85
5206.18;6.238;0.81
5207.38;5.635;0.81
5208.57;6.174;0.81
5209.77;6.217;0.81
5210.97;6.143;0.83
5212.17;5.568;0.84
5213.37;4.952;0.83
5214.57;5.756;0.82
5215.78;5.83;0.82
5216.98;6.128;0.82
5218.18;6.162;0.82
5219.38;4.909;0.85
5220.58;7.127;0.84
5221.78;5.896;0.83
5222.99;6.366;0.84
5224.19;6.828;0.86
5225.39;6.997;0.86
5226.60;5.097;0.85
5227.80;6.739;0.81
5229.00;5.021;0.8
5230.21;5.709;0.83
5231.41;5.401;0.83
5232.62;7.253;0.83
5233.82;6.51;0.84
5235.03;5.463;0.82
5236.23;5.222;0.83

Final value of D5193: 5.911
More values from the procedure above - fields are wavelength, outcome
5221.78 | 5.896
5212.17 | 5.568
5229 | 5.021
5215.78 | 5.83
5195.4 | 5.052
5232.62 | 7.253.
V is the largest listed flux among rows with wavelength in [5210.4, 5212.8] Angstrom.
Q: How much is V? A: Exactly 6.143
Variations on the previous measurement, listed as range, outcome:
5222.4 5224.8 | 6.828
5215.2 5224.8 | 7.127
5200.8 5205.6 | 5.809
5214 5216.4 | 5.83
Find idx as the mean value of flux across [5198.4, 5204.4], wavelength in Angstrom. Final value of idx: 5.52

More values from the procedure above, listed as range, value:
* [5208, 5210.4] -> 6.19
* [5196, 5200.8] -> 6.32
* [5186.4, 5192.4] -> 5.21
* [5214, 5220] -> 5.76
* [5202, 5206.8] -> 5.42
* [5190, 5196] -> 5.89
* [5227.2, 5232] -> 5.72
